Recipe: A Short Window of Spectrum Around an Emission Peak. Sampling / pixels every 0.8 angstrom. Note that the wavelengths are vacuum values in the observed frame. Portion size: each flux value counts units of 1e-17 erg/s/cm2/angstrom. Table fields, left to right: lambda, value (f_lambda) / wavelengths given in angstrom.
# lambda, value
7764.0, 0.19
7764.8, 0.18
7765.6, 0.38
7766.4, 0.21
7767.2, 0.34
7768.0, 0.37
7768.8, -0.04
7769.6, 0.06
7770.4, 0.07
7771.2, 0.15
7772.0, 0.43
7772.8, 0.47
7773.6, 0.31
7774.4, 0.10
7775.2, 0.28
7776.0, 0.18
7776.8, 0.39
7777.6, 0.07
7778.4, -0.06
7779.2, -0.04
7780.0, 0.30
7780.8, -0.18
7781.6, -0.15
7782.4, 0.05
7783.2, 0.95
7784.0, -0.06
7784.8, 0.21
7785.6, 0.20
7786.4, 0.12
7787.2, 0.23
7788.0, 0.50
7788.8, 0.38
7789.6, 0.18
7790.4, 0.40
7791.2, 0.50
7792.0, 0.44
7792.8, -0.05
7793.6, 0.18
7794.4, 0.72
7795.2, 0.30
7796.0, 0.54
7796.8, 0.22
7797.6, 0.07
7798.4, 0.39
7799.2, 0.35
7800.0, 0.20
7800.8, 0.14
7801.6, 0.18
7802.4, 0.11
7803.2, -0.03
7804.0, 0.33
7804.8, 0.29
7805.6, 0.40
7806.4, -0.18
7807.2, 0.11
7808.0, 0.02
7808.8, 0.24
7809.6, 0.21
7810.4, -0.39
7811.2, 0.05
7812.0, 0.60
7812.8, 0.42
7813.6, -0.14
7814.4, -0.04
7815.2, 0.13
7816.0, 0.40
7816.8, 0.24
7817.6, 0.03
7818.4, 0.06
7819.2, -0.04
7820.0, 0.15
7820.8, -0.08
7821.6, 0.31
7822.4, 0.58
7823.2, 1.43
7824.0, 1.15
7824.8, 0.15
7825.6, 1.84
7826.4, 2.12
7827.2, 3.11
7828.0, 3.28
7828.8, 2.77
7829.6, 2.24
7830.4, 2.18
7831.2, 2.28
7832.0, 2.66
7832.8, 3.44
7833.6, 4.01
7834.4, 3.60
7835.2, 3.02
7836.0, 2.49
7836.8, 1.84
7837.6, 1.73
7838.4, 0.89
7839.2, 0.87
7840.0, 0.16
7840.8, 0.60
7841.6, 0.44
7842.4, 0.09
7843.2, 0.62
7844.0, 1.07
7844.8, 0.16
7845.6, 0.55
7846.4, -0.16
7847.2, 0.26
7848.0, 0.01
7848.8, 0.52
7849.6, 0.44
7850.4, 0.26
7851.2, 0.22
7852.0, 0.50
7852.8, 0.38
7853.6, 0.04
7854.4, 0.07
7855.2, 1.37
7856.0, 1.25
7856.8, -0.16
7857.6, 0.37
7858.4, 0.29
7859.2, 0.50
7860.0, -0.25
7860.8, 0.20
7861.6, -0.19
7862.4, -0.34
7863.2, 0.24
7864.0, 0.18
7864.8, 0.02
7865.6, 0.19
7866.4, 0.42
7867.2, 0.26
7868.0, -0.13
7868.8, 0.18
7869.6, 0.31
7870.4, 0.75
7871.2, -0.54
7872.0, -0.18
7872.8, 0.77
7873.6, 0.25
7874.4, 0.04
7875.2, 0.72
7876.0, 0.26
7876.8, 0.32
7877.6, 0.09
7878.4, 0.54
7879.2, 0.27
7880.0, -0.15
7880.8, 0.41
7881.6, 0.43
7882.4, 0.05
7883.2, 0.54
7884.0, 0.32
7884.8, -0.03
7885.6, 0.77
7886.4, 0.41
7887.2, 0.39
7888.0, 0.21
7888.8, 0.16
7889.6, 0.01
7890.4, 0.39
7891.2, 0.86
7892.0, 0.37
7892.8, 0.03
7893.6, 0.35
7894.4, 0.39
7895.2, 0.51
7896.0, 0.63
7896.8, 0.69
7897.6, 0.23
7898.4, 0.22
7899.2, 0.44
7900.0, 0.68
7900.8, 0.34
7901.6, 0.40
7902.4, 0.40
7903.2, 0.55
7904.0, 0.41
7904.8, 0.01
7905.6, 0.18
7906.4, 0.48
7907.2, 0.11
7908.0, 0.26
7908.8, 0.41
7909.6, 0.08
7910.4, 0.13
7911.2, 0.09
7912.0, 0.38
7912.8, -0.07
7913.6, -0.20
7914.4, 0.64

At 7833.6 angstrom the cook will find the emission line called [O II]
